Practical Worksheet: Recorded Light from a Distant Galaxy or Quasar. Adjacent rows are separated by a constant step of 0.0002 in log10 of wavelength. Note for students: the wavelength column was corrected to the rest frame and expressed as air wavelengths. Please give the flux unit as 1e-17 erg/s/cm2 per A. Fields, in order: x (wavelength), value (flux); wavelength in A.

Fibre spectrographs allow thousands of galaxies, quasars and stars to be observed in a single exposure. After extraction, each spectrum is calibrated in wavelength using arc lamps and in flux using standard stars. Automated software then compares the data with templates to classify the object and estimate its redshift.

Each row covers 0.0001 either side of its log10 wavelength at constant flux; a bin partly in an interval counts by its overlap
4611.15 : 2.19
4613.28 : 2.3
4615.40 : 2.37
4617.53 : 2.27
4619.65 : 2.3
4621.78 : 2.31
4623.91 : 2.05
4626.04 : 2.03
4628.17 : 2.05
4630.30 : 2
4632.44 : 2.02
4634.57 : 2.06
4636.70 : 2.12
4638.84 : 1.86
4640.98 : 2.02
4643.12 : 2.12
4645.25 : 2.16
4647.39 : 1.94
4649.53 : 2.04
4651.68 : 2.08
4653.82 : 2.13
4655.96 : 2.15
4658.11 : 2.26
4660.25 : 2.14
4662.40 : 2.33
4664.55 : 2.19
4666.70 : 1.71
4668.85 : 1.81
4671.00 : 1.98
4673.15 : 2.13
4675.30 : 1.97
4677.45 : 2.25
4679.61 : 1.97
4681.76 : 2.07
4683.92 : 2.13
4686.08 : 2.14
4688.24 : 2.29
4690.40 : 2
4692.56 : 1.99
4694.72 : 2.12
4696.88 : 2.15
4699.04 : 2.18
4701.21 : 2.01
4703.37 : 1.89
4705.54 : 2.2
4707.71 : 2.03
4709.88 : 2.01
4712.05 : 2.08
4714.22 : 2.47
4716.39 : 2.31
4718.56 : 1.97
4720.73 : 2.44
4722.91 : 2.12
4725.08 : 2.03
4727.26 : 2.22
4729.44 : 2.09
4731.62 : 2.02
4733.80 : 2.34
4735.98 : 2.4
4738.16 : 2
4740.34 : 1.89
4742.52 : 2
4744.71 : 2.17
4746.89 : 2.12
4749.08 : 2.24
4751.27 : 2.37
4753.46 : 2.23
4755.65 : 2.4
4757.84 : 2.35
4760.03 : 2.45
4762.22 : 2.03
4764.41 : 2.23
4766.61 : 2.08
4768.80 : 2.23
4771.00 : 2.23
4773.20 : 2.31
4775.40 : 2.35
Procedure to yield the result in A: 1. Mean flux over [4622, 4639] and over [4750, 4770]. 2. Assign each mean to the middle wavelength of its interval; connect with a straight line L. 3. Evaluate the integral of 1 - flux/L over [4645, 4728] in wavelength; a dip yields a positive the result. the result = 1.4 A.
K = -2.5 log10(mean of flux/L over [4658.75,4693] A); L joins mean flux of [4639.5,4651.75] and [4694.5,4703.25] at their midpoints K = 0.00 mag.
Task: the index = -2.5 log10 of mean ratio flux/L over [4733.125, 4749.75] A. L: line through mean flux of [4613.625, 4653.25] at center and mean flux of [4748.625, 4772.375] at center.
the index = 0.05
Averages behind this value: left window 2.1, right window 2.26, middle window 2.14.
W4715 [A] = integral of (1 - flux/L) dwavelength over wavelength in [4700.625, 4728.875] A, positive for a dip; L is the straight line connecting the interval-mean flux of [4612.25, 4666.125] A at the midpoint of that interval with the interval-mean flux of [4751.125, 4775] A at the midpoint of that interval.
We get 0.9 A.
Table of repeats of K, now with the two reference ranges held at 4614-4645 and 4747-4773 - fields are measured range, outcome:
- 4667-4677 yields 0.100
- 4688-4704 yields 0.057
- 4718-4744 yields 0.046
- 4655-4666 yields -0.023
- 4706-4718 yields 0.016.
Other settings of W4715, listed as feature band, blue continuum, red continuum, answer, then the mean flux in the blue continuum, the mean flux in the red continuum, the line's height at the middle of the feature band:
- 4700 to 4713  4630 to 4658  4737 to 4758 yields 0.5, 2.06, 2.17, 2.13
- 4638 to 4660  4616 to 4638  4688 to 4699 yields 0.4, 2.12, 2.1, 2.12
